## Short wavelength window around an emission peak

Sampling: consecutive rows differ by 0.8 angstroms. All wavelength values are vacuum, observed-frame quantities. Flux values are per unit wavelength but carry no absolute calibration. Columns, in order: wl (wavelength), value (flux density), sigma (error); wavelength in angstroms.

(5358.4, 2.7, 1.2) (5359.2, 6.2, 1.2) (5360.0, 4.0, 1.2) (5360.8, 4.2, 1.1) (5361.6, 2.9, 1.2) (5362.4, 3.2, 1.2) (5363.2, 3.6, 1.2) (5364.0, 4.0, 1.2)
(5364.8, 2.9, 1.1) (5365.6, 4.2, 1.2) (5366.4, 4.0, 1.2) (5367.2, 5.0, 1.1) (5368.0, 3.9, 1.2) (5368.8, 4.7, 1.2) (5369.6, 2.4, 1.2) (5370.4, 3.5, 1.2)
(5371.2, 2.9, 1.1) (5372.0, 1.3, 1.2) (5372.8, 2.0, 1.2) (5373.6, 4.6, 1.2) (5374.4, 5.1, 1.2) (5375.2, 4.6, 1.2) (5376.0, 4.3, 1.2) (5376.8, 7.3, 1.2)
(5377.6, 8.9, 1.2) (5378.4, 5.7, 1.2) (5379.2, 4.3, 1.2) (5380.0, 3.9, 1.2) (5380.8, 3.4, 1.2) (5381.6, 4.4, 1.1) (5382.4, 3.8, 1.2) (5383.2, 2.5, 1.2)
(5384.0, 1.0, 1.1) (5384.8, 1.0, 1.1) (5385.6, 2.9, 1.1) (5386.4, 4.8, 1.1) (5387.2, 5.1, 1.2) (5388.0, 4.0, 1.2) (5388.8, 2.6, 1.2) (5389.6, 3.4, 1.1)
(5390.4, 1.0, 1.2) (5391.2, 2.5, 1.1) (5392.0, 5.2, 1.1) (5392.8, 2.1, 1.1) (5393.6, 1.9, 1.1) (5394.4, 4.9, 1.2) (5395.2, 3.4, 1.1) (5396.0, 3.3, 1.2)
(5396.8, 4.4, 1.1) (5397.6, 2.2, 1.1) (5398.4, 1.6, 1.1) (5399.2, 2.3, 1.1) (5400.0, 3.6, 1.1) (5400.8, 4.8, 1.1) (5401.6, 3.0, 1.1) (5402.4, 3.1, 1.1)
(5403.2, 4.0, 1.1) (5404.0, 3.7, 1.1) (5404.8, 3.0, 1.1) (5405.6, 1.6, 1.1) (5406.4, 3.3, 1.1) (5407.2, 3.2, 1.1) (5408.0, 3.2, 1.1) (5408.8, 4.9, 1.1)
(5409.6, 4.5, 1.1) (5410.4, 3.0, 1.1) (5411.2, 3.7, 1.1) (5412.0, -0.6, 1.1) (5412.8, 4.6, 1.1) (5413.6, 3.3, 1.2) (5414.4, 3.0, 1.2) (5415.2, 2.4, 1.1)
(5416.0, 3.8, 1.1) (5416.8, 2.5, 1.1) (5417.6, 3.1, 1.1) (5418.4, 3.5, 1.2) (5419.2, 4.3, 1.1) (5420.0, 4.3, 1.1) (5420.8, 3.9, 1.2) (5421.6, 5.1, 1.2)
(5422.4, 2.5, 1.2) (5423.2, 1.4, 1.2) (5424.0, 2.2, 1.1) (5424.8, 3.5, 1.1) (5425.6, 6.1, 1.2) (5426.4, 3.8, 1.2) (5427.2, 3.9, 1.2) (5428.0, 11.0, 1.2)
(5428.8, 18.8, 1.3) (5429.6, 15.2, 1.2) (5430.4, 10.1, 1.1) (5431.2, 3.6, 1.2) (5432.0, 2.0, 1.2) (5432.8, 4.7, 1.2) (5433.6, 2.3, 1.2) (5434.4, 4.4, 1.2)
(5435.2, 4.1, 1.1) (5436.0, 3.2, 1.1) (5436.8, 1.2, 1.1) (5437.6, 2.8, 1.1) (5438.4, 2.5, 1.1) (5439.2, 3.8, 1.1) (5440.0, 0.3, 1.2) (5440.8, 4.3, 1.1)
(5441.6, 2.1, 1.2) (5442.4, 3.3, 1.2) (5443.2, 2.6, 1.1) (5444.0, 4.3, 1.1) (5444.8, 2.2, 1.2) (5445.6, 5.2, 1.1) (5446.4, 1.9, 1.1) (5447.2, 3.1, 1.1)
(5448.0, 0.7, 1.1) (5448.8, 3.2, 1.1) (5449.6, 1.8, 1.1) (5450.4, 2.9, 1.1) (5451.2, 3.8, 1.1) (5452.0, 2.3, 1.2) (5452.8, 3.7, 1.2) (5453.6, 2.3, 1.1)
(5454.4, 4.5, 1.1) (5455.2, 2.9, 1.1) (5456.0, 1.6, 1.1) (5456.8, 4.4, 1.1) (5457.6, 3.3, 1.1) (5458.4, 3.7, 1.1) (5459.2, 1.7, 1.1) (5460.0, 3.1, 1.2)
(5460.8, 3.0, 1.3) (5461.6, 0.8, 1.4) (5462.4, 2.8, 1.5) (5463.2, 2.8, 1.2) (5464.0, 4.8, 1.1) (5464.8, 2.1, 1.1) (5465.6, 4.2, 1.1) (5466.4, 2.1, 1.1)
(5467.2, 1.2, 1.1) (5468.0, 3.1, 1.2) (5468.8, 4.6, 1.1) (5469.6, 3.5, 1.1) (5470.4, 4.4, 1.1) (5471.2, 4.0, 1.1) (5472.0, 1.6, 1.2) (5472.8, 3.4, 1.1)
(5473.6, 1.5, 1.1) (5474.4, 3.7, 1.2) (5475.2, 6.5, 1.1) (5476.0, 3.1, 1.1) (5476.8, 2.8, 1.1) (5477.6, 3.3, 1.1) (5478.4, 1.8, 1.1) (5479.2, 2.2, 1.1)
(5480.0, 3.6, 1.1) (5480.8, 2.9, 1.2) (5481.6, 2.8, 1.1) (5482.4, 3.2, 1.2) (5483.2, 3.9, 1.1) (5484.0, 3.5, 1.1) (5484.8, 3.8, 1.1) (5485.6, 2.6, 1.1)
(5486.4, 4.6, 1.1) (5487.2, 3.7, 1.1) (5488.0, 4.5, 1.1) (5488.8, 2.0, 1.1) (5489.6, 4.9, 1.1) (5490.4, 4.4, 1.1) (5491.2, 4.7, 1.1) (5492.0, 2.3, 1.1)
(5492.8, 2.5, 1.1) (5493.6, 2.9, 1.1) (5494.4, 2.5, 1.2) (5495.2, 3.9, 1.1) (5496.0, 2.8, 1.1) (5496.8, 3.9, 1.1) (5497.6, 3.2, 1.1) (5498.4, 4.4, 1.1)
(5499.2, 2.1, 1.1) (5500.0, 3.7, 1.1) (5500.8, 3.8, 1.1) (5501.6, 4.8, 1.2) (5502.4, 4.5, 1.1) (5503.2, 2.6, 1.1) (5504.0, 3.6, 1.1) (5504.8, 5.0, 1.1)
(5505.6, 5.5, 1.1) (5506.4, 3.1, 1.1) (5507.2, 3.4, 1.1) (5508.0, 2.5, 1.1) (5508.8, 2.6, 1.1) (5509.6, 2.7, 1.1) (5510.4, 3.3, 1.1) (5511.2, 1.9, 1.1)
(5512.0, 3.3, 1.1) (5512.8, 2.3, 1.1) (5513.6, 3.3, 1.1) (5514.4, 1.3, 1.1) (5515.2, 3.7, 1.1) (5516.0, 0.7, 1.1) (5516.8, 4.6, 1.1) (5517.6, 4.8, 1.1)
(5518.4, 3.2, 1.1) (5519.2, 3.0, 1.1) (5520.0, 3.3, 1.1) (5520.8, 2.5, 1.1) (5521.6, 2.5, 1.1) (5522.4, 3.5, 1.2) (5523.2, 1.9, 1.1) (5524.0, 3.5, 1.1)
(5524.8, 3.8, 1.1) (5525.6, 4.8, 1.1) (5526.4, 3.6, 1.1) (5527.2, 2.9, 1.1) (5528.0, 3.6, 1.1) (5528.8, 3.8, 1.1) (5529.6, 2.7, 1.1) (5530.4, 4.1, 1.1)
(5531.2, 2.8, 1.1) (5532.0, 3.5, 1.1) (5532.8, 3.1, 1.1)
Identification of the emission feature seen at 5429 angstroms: [O III] 5007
